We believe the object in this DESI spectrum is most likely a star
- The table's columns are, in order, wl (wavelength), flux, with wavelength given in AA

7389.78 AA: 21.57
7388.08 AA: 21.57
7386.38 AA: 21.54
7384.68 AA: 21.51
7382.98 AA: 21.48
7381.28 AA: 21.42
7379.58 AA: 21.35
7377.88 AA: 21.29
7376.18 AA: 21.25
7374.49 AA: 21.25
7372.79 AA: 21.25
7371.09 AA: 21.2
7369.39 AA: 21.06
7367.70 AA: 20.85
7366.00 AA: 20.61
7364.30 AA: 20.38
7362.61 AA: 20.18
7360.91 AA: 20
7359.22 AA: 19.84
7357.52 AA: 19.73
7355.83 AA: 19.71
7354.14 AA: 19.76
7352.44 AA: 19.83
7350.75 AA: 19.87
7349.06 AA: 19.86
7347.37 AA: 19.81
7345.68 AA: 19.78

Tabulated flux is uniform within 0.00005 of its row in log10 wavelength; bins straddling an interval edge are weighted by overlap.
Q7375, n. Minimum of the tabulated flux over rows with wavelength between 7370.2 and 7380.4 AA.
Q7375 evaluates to 21.2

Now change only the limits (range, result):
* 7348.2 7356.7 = 19.71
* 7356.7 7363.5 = 19.73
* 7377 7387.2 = 21.29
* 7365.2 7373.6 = 20.61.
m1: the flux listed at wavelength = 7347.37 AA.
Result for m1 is 19.81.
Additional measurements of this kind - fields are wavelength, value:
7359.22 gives 19.84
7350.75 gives 19.87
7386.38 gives 21.54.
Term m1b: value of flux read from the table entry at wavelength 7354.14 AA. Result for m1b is 19.76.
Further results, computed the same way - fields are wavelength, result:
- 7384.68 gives 21.51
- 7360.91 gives 20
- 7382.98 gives 21.48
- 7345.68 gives 19.78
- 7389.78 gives 21.57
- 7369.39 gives 21.06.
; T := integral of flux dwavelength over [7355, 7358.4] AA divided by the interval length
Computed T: 19.7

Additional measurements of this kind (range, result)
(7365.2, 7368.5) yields 20.7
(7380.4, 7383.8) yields 21.4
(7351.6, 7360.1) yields 19.8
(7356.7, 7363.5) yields 19.9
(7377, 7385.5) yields 21.4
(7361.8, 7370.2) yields 20.6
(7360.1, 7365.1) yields 20.2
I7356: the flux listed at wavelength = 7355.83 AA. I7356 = 19.71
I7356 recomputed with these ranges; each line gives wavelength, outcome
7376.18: 21.25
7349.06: 19.86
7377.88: 21.29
